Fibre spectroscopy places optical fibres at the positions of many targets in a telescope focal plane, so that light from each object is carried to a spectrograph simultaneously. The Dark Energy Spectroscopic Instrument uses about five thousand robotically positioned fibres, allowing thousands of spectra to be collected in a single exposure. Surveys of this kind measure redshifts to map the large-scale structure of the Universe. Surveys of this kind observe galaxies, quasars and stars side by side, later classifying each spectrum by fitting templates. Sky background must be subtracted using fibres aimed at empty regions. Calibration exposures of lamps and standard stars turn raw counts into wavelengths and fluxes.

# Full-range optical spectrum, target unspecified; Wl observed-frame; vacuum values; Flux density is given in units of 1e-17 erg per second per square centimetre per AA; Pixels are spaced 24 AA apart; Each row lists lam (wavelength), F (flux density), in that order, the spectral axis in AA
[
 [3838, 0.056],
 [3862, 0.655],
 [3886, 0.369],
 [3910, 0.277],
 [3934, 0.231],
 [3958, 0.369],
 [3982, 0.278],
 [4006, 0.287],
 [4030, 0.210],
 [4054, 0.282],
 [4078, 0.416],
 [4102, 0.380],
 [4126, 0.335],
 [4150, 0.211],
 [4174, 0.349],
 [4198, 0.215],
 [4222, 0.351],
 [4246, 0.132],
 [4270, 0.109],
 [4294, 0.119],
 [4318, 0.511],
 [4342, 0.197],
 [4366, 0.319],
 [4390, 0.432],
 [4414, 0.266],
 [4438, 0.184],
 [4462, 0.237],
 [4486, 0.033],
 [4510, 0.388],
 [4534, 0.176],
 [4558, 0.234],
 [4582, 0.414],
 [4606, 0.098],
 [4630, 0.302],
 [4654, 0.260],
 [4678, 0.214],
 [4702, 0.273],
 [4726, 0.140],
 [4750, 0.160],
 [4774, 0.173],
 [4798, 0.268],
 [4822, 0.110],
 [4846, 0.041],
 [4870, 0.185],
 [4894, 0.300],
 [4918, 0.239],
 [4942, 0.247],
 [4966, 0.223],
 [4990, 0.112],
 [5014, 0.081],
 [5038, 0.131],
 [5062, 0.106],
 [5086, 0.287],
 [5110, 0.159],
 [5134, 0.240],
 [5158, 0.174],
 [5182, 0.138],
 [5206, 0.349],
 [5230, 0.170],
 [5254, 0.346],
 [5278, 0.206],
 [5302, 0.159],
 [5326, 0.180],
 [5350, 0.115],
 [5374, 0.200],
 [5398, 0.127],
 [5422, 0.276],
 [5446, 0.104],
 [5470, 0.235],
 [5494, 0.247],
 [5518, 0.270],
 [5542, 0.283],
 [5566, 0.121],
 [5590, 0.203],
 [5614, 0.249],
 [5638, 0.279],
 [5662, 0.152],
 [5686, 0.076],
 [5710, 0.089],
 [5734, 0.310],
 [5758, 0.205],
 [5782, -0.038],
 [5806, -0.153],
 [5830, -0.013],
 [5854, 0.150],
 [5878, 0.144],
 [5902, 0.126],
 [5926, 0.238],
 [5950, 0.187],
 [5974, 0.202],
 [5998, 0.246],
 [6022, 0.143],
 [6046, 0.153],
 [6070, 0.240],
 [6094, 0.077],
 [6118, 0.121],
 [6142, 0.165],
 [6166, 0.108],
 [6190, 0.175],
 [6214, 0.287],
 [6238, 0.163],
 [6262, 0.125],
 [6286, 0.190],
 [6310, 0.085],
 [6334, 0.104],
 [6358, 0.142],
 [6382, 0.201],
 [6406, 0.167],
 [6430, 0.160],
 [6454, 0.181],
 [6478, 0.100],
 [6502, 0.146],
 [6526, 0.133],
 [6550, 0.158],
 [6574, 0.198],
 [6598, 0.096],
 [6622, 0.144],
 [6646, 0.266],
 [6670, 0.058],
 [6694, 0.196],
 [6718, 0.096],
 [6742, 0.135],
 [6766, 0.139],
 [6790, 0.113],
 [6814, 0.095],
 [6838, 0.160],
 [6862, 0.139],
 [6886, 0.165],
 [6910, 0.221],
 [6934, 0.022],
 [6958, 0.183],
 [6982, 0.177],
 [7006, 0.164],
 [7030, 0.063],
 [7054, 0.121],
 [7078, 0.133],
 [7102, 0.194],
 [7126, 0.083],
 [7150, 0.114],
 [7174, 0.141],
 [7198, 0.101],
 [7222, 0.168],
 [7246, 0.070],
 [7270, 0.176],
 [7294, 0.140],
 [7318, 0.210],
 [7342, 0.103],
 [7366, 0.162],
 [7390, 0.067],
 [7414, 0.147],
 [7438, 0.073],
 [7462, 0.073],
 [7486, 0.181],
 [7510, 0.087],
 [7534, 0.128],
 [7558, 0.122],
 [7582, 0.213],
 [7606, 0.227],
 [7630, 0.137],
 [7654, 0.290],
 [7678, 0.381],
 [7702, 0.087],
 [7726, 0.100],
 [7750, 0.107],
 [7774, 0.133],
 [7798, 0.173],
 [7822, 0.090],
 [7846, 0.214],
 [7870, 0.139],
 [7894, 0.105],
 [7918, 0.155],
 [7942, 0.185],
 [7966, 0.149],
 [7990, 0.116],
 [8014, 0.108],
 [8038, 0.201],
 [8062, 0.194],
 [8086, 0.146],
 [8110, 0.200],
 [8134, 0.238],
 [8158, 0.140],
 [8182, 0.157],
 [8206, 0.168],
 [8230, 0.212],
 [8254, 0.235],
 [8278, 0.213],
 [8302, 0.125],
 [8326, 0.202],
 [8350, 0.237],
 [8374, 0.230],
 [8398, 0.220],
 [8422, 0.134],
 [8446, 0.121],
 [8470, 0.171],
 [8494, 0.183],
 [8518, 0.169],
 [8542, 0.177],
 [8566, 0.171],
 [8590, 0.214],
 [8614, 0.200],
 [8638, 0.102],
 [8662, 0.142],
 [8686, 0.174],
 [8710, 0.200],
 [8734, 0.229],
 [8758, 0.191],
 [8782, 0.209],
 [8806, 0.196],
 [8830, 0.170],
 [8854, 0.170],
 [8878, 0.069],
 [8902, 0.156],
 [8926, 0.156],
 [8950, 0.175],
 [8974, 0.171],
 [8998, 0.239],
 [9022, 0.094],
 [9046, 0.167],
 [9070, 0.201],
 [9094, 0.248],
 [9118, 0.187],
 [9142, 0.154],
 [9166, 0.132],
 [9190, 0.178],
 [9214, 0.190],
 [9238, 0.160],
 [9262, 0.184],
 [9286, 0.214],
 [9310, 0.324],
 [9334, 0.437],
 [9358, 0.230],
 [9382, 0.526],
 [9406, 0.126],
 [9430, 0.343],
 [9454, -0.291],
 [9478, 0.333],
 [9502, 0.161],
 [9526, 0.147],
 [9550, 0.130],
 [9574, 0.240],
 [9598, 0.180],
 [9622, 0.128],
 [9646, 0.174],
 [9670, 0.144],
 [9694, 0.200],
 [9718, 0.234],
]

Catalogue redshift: 1.06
